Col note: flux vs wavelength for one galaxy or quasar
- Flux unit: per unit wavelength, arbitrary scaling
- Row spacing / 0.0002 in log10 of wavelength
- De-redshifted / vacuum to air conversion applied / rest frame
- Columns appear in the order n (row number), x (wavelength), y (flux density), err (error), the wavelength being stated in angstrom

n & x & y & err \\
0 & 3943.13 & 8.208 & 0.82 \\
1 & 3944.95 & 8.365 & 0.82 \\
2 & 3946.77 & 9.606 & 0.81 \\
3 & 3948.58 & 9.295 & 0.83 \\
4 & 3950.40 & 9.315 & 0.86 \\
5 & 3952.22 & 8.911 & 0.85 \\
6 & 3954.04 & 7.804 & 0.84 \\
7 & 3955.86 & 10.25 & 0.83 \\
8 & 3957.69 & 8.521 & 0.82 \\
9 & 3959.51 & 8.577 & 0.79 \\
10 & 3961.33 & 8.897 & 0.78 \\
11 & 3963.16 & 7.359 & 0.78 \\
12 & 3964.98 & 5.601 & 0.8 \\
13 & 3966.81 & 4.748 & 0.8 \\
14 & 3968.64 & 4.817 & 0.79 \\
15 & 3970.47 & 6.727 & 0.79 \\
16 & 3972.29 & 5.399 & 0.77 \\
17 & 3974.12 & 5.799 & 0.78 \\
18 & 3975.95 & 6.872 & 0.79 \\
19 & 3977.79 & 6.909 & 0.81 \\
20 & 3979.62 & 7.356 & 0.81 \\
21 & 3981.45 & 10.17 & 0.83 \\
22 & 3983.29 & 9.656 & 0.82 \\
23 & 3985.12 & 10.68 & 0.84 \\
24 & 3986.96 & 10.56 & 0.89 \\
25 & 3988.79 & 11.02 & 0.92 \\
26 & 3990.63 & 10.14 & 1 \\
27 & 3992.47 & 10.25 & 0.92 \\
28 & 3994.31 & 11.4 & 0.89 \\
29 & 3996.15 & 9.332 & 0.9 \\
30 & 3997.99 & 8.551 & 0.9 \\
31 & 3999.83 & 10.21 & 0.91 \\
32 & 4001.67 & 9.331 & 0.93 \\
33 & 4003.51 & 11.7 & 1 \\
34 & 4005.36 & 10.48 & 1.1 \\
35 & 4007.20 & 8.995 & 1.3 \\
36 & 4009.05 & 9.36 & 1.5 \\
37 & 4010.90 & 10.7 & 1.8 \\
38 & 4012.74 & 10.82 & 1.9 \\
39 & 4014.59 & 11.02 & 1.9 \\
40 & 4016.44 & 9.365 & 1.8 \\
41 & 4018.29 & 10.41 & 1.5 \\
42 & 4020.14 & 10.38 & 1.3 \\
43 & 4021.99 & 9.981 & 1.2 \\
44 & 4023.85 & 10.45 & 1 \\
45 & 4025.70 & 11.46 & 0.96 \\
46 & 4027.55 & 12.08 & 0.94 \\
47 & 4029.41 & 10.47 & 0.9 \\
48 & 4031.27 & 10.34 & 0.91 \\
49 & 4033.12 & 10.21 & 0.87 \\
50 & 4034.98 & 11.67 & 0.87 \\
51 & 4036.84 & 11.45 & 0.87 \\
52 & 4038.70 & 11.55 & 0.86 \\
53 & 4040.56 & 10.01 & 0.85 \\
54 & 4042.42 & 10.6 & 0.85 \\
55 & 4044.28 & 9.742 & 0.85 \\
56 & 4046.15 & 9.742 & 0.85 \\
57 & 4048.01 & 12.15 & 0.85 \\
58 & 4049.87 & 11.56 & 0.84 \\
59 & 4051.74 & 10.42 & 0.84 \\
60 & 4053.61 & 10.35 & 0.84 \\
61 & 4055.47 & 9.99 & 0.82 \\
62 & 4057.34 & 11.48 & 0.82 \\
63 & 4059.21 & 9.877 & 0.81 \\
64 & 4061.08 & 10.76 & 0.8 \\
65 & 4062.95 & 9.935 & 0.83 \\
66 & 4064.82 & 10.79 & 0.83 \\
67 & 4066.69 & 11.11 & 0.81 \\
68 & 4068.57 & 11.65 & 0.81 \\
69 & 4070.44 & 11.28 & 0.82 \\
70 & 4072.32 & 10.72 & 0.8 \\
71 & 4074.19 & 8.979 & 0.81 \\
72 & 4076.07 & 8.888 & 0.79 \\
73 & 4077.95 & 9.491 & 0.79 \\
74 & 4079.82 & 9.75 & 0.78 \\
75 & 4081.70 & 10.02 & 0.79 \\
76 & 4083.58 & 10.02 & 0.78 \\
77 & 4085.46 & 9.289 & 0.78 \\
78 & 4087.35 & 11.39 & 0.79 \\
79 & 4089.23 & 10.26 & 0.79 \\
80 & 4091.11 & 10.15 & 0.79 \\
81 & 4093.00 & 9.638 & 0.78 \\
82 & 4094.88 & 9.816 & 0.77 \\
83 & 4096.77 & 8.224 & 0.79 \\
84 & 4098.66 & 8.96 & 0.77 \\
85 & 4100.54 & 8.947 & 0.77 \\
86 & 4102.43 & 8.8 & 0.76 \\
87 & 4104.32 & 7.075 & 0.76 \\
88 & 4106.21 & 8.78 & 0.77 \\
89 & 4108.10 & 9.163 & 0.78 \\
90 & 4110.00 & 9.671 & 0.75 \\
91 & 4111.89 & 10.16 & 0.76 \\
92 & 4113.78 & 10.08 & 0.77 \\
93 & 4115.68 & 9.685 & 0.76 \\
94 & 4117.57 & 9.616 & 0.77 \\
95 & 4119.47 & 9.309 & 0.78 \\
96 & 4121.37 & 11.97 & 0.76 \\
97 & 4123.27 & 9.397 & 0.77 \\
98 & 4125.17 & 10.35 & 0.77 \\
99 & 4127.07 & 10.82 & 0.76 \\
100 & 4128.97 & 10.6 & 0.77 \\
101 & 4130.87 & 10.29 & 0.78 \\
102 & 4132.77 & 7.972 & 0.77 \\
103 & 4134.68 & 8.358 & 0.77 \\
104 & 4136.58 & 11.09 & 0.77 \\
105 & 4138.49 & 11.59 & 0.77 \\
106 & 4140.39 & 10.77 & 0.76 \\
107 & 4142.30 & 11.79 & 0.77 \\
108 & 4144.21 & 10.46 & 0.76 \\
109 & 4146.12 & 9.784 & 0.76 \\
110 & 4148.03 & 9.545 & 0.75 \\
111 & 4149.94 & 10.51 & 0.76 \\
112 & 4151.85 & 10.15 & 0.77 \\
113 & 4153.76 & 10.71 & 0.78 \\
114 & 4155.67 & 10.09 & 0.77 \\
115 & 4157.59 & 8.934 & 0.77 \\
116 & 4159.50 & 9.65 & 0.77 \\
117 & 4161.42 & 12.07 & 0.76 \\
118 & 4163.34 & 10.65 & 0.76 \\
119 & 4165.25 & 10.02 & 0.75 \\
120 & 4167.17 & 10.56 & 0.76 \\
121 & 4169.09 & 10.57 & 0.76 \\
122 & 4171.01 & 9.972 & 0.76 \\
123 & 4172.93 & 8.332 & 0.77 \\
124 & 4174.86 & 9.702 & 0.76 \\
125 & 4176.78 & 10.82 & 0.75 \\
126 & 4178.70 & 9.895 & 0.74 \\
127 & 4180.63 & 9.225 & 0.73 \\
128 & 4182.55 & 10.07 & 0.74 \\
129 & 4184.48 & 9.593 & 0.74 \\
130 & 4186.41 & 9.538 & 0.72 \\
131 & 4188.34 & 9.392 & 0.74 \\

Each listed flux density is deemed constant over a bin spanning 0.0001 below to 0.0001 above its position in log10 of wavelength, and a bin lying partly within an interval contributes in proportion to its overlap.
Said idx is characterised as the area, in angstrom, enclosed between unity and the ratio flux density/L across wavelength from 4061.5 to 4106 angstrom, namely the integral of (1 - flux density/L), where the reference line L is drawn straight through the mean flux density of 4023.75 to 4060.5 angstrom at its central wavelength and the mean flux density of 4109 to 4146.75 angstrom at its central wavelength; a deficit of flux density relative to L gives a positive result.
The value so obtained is 3.0 angstrom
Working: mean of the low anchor 10.8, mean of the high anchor 10.2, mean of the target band 9.78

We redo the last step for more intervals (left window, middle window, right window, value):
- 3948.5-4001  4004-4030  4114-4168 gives -4.5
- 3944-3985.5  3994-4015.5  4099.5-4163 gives -4.5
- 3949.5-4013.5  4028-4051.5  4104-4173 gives -3.9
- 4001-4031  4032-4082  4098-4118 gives -3.3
